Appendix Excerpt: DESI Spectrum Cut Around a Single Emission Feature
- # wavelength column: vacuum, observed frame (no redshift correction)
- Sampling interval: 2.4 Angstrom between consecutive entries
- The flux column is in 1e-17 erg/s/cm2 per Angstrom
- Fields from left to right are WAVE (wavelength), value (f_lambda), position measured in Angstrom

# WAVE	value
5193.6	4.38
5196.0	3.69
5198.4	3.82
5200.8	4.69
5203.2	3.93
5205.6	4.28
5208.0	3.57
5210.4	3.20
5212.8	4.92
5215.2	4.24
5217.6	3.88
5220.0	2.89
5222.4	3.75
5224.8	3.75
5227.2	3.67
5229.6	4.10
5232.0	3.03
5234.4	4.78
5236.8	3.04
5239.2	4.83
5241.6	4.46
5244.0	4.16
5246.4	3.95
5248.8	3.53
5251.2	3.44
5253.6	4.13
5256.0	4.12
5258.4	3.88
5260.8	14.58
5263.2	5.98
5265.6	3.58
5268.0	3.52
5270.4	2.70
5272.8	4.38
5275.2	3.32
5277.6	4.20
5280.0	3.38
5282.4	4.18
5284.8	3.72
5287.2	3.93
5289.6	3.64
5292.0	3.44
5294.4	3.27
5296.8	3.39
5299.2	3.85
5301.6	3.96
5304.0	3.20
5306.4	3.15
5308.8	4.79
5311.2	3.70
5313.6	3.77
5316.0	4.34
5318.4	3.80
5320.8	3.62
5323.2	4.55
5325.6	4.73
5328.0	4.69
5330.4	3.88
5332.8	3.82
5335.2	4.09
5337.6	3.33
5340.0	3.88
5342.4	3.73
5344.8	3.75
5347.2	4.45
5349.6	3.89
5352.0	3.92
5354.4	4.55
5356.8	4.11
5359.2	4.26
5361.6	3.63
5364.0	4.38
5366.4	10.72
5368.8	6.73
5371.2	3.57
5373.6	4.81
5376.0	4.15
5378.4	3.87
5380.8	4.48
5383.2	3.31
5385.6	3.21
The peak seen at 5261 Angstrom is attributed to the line H-beta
